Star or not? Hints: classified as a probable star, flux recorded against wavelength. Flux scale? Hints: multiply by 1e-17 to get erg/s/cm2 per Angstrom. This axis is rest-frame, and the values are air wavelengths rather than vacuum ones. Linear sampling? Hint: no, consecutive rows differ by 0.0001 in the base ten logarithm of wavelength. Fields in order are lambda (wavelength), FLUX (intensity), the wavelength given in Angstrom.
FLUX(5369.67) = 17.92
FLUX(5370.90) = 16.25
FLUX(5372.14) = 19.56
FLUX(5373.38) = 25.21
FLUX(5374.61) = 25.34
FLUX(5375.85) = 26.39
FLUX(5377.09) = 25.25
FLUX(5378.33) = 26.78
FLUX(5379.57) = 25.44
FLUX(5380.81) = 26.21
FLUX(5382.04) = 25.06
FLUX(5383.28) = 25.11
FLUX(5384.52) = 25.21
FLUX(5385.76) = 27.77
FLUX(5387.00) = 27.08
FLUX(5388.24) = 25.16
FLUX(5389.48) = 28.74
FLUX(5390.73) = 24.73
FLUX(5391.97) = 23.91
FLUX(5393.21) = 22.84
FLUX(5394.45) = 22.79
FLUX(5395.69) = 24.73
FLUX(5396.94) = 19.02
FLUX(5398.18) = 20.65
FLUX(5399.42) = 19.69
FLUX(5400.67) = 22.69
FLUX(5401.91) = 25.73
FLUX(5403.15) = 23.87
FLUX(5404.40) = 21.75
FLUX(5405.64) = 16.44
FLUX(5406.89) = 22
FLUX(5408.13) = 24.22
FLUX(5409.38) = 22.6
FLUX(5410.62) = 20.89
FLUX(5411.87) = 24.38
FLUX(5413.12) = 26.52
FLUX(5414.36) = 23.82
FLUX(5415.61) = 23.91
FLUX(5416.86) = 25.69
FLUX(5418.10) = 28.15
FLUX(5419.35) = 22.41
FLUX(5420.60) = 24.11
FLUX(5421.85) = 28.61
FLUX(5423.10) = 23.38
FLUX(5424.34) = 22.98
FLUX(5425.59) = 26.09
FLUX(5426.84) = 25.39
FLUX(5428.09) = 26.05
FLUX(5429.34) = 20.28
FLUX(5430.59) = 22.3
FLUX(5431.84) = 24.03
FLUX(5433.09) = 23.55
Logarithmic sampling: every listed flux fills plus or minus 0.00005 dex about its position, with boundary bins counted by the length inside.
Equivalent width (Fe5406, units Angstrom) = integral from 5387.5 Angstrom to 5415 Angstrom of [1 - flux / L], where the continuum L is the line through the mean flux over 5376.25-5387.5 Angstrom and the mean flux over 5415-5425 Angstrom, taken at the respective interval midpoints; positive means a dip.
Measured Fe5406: 2.6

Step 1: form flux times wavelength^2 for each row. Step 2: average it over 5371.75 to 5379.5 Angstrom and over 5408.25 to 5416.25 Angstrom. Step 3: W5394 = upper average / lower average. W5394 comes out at 1.0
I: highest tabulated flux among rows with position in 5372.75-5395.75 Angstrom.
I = 28.74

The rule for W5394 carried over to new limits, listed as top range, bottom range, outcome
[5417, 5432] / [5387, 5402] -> 1.06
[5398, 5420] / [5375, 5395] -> 0.91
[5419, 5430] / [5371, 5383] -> 1.01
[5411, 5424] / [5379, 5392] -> 0.97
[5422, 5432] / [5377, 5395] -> 0.96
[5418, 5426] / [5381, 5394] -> 0.99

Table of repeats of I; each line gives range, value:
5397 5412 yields 25.73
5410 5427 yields 28.61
